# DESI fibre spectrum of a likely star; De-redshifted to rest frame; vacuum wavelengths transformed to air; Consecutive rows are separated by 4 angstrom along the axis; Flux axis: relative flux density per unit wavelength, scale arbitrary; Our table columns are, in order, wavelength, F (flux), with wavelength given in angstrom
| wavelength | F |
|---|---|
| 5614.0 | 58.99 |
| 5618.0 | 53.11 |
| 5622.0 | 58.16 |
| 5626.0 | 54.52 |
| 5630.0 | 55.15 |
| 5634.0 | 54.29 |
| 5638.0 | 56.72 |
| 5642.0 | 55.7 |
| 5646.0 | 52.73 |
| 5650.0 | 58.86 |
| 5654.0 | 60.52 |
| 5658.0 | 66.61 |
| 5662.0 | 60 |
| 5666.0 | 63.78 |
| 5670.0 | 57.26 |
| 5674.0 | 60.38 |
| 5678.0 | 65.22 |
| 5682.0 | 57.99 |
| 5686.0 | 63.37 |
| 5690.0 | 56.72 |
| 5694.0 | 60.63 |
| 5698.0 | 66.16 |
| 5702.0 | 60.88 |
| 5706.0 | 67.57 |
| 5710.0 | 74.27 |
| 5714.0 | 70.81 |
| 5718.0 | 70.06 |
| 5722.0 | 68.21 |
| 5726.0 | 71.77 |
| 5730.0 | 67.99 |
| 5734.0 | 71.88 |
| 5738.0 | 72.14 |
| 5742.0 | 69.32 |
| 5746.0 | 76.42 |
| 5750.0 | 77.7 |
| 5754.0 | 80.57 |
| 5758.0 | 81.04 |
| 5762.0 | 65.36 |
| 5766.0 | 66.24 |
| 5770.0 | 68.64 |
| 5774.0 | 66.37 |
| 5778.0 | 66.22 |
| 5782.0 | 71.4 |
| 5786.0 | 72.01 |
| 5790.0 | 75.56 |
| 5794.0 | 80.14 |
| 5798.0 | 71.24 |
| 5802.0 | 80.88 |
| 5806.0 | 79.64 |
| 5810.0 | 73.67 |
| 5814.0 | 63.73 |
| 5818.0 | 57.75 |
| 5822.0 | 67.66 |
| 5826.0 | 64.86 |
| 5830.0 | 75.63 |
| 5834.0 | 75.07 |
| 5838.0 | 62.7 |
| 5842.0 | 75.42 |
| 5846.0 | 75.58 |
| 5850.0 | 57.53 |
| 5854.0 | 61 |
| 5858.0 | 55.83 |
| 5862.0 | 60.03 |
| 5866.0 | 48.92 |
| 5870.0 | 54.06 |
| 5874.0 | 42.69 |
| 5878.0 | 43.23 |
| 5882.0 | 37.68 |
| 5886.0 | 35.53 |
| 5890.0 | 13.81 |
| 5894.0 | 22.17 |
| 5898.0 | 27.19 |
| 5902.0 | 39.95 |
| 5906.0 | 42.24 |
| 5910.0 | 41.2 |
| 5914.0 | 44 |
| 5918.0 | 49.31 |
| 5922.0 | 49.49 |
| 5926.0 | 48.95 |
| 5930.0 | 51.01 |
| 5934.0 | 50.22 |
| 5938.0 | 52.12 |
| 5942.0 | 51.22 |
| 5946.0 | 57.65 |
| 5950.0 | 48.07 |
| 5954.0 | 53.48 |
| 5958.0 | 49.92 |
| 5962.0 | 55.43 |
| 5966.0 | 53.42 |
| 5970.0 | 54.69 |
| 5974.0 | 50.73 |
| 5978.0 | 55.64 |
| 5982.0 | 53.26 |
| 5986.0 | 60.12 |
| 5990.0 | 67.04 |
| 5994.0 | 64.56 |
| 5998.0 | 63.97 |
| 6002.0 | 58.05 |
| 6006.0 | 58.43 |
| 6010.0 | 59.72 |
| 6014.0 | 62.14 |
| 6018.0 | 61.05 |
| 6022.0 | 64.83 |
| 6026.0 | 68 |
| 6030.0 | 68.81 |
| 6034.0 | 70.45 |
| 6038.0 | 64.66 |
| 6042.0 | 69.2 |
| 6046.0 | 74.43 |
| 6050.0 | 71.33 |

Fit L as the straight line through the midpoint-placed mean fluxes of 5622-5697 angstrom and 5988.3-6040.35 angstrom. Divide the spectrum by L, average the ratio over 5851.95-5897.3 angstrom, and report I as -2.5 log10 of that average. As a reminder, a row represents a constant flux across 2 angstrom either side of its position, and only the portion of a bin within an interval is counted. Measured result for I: 0.40 mag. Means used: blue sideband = 59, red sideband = 64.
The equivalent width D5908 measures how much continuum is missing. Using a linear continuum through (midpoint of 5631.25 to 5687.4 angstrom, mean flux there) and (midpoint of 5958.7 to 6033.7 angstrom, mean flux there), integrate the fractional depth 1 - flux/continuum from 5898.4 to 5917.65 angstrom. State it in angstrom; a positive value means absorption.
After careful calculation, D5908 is 6.0 angstrom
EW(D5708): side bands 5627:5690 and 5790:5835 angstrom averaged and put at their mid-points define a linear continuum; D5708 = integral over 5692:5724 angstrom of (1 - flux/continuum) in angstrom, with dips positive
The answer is -2.07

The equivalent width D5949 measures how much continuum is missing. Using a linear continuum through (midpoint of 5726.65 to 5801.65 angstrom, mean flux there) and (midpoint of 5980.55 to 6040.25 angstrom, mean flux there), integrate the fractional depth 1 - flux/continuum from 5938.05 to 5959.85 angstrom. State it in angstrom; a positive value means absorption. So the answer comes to 4.4 angstrom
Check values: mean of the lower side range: 72.4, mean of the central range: 52.1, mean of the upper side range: 63.1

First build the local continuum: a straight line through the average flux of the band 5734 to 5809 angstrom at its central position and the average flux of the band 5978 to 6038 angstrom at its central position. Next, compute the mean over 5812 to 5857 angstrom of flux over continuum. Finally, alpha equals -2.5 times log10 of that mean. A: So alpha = 0.06 mag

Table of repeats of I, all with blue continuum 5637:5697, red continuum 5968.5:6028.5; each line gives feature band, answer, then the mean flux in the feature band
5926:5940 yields 0.184 mag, 50.8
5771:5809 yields -0.221 mag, 73.6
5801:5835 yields -0.175 mag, 70.6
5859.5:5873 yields 0.126 mag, 53.5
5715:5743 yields -0.171 mag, 70.2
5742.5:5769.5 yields -0.226 mag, 73.9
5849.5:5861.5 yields 0.031 mag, 58.4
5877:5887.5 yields 0.483 mag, 38.5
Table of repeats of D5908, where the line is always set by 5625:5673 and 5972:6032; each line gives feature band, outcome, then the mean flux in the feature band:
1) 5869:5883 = 3.7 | 44.2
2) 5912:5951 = 6.6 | 50.3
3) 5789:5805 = -4.8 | 77.2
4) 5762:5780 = -2.3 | 66.7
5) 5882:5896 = 8.0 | 25.8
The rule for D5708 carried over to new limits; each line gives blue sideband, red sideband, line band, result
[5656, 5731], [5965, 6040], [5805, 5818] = -1.28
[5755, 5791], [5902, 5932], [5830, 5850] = -4.03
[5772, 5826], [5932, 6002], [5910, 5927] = 3.64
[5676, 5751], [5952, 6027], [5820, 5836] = -1.73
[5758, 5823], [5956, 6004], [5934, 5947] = 1.56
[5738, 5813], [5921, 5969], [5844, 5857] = -0.04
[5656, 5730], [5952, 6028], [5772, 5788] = -1.56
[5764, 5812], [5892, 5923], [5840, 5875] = -3.97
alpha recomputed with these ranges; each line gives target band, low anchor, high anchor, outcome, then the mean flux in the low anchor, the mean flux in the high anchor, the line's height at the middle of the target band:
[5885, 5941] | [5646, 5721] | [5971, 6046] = 0.47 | 63.2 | 62.5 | 62.7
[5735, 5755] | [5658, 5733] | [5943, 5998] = -0.18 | 64.8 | 55.9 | 63.2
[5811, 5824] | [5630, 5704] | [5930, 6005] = -0.11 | 59.8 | 55.5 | 57.6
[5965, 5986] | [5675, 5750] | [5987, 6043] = 0.19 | 67.5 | 64.2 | 64.6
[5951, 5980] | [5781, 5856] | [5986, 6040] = 0.23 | 70.6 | 63.8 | 65.5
